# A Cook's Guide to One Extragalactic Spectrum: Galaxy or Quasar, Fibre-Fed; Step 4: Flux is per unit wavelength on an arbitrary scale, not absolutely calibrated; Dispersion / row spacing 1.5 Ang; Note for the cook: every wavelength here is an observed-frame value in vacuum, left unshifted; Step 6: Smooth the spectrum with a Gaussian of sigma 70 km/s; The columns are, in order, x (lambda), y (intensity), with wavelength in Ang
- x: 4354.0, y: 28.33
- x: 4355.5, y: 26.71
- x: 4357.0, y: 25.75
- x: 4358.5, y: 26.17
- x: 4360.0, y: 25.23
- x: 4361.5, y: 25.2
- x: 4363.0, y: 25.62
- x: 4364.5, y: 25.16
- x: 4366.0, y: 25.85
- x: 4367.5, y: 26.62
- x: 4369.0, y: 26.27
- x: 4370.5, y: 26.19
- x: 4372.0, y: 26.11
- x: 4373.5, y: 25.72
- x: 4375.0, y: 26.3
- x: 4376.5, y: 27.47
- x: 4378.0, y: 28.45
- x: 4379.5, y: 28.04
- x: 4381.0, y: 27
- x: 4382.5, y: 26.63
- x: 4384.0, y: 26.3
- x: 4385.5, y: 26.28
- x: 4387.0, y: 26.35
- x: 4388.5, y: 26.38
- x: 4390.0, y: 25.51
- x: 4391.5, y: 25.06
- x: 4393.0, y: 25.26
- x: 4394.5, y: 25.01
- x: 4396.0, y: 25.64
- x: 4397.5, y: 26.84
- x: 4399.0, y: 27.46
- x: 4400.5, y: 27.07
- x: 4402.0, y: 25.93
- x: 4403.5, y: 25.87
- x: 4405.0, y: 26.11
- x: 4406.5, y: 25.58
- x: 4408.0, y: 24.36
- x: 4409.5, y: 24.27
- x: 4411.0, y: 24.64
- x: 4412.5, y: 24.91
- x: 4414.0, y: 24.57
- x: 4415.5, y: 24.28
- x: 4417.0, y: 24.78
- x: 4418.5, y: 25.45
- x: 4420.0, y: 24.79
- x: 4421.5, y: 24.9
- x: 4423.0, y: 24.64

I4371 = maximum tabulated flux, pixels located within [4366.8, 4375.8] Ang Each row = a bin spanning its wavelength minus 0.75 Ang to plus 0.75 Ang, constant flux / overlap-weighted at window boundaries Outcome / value 26.62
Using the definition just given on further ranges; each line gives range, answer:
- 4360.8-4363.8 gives 25.62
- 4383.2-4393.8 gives 26.38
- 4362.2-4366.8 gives 25.85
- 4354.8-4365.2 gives 26.71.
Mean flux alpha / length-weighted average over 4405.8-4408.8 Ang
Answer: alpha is 24.9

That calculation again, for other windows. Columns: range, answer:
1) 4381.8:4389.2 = 26.4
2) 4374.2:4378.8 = 27.4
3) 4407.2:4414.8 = 24.6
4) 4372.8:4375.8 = 26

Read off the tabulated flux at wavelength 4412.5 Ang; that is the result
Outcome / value 24.91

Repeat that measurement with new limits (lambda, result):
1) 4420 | 24.79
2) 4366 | 25.85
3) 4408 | 24.36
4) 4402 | 25.93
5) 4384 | 26.3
